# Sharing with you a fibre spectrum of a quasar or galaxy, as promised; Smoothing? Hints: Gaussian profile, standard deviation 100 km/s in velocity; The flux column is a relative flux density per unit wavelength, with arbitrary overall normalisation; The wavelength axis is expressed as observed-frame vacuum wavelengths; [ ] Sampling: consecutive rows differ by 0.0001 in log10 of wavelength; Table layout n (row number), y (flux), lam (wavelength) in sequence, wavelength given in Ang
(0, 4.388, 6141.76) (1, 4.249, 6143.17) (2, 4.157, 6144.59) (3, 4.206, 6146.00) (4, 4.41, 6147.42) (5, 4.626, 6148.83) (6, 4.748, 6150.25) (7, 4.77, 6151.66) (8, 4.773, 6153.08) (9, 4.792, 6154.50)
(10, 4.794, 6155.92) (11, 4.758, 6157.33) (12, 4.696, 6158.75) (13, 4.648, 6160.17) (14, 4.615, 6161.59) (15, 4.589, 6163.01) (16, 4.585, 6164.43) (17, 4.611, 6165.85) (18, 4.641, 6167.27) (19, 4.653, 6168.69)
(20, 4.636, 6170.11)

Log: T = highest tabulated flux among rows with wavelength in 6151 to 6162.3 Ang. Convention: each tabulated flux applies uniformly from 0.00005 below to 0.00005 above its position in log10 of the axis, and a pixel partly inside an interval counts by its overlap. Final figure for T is 4.794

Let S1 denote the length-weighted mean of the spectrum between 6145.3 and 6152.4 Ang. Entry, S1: 4.55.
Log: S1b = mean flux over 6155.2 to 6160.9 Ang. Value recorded 4.72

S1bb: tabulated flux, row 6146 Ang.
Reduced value 4.206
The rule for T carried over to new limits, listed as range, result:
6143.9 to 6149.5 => 4.626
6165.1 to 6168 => 4.641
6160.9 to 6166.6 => 4.615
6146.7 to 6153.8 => 4.773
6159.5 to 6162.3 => 4.648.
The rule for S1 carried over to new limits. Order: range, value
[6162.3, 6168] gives 4.61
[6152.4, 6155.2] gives 4.78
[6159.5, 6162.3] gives 4.63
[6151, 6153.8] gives 4.76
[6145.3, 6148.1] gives 4.3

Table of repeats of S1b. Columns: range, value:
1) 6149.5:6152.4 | 4.76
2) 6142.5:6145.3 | 4.2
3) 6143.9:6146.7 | 4.19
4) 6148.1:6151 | 4.7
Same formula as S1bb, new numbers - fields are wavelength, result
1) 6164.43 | 4.585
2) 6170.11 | 4.636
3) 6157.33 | 4.758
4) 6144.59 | 4.157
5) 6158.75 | 4.696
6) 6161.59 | 4.615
